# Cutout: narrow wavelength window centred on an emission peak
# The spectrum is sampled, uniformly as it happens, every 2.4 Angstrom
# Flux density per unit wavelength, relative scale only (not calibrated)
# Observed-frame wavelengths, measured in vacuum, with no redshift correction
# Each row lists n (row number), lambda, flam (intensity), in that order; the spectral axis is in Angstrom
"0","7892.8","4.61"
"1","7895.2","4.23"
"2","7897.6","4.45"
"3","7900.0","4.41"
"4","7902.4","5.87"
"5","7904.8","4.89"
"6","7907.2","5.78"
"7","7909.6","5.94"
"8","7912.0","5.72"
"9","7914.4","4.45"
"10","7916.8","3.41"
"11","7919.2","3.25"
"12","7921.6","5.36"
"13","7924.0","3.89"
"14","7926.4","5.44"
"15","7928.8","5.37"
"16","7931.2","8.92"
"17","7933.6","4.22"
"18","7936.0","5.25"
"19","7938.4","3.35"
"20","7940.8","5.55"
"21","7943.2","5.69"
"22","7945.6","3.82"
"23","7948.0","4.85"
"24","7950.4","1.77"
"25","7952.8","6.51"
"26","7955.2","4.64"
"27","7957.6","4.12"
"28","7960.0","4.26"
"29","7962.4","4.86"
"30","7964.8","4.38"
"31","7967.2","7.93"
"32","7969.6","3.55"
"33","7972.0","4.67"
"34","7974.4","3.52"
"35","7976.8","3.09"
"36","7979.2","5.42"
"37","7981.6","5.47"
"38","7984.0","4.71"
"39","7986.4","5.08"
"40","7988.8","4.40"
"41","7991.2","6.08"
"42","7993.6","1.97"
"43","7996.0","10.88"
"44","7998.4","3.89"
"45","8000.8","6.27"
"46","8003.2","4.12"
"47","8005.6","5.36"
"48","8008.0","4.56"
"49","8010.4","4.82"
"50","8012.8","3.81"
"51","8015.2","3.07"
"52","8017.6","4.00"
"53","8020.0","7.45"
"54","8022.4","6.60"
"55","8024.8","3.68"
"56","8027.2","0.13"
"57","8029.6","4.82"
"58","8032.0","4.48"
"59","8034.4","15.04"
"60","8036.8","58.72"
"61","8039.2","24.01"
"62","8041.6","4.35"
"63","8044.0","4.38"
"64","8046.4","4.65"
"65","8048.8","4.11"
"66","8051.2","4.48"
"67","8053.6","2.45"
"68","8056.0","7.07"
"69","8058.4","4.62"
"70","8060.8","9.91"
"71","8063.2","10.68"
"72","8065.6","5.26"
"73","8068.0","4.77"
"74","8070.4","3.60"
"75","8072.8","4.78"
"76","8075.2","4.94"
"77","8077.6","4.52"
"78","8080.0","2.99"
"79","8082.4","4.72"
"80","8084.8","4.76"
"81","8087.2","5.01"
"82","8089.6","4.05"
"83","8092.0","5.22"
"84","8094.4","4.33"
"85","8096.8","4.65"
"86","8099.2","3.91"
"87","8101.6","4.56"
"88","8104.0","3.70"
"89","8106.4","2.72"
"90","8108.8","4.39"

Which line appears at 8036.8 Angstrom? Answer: H-alpha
